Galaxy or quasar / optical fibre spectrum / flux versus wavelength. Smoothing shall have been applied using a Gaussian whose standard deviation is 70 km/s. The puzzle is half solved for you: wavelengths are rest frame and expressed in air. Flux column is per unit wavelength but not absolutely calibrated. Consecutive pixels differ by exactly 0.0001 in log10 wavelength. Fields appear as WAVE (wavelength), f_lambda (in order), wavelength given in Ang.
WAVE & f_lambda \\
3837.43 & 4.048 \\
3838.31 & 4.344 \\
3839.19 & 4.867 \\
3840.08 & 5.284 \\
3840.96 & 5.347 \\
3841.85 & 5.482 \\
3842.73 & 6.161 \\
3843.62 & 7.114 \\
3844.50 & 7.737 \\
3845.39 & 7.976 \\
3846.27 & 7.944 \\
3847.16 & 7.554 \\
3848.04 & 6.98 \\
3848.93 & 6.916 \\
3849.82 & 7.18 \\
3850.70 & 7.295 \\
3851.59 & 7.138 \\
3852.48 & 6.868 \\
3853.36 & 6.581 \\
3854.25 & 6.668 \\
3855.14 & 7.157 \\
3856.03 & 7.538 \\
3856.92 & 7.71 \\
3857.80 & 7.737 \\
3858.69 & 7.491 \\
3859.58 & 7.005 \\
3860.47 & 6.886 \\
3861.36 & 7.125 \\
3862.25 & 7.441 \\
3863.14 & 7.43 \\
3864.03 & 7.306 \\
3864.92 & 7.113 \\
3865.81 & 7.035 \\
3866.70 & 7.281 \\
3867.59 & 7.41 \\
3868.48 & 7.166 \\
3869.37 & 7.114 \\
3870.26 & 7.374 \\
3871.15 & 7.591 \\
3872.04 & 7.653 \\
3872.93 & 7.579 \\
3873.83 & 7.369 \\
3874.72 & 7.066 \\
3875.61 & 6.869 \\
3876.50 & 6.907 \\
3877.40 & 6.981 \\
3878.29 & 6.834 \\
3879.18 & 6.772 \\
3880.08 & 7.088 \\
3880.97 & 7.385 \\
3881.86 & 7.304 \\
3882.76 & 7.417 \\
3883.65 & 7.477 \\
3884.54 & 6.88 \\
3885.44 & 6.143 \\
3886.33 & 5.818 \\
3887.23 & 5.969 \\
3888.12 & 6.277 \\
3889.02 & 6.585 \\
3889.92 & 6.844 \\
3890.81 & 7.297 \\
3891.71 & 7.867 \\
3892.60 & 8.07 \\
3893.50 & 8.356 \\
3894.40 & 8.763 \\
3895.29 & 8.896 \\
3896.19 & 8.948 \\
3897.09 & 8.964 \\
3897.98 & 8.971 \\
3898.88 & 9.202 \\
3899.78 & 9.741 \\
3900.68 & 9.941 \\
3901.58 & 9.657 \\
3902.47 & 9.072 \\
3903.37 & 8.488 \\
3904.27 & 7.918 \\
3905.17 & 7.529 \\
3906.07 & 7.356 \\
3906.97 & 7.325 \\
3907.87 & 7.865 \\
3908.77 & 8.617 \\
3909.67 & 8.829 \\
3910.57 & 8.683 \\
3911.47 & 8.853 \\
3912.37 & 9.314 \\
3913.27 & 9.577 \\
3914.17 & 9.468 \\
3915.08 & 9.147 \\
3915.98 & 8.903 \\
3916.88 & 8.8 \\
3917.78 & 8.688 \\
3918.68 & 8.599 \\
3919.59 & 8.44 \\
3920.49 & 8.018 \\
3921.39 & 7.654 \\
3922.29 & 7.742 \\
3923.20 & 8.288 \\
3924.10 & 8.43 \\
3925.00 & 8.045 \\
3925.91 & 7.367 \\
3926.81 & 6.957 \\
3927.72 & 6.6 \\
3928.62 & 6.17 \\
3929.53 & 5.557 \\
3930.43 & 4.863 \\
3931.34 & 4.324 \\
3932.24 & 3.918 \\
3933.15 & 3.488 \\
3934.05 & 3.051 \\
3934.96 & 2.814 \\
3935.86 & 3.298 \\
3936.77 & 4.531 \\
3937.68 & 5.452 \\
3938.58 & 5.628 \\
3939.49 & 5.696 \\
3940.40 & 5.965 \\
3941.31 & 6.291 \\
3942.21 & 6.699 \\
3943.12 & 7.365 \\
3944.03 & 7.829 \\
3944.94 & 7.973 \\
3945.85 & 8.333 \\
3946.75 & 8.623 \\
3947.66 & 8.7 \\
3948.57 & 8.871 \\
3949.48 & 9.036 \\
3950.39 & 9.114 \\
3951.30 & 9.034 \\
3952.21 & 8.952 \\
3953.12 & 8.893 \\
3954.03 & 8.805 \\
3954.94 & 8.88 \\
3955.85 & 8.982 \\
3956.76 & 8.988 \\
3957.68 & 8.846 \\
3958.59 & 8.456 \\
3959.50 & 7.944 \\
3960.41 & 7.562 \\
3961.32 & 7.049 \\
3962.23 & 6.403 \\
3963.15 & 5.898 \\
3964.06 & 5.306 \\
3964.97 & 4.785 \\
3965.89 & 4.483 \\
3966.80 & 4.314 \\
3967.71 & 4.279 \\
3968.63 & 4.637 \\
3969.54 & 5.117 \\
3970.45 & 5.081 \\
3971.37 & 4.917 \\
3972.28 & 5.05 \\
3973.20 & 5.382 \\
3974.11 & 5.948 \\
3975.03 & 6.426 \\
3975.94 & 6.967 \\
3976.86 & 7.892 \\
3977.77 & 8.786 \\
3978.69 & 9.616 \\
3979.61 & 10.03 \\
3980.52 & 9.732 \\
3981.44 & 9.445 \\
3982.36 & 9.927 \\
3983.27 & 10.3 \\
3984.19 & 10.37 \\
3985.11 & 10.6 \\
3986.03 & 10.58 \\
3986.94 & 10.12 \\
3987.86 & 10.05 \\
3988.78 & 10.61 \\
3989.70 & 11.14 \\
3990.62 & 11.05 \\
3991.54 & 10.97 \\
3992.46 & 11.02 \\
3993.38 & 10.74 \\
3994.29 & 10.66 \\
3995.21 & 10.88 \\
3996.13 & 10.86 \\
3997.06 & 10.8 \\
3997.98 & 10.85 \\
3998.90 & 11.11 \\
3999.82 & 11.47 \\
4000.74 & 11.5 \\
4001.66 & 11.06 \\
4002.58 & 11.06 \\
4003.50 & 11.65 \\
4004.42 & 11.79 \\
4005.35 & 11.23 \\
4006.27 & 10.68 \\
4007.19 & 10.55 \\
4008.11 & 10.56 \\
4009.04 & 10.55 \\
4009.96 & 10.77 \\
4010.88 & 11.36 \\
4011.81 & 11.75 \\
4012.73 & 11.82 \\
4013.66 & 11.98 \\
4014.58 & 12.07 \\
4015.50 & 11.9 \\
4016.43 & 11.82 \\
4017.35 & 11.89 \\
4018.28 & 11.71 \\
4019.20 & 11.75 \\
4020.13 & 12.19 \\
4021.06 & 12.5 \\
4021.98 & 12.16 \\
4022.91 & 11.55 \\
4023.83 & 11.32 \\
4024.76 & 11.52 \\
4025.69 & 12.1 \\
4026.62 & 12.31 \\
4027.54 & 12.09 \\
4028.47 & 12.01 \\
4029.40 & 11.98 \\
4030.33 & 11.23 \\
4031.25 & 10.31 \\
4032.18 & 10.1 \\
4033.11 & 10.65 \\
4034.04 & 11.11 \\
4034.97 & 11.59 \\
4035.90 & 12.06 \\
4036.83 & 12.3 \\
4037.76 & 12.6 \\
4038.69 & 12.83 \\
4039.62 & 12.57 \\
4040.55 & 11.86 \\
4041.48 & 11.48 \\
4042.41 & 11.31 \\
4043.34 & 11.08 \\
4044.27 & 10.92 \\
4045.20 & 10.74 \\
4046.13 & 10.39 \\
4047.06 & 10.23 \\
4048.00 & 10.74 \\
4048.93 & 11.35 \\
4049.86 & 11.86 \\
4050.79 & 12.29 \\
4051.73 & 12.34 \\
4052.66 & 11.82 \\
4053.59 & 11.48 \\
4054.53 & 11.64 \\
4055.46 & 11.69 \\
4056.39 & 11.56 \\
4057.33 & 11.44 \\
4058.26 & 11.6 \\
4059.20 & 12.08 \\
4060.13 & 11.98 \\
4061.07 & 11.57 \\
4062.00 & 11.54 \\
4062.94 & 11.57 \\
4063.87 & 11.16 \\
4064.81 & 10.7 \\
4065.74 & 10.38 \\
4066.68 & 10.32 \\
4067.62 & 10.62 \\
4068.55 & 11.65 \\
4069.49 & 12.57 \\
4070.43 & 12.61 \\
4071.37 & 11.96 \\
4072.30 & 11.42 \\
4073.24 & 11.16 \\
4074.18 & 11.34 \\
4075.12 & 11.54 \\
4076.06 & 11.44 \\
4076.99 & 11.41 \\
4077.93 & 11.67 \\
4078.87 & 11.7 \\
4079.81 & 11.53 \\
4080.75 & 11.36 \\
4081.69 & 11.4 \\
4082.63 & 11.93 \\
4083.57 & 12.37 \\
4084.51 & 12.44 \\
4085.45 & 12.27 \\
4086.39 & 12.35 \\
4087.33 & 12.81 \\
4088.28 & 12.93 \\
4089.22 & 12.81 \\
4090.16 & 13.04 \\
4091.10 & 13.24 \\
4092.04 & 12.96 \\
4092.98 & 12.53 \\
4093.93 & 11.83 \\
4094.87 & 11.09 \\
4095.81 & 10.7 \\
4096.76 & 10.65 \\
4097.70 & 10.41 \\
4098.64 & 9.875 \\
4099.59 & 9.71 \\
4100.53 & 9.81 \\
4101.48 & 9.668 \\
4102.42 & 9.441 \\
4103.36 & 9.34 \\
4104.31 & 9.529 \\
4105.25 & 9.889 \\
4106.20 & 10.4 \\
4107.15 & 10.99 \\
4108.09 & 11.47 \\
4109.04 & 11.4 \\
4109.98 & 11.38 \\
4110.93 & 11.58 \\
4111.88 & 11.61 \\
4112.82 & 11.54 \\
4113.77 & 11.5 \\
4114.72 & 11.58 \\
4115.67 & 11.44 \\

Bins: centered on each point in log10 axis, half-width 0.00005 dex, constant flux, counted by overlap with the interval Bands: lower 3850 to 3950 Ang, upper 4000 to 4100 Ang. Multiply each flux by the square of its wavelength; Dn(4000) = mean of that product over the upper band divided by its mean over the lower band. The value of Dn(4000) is 1.7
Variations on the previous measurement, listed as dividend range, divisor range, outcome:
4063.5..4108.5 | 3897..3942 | 1.68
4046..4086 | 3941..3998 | 1.46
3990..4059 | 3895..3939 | 1.61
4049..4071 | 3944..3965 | 1.50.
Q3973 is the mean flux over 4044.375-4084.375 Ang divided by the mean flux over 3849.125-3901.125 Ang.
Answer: 1.5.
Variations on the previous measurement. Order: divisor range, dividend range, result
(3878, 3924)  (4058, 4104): 1.42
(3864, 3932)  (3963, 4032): 1.28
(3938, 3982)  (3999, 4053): 1.58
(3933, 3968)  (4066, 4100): 1.70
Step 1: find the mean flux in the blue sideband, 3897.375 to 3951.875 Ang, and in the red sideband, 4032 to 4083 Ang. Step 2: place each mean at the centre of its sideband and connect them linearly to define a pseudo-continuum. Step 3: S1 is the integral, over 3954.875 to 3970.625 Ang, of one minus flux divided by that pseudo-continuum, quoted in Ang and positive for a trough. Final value 3.9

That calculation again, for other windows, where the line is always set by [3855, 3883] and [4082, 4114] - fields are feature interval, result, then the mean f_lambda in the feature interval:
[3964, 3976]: 5.21 Ang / 5.13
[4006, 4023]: -2.96 Ang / 11.6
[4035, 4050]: -1.70 Ang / 11.5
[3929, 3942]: 5.80 Ang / 4.68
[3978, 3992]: -1.43 Ang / 10.3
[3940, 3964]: 1.96 Ang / 8.02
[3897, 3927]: -2.02 Ang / 8.55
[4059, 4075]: -0.98 Ang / 11.4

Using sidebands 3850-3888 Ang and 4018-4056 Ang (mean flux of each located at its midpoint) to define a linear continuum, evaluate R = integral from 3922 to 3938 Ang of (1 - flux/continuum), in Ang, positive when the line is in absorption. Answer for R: 5.7 Ang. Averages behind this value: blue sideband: 7.11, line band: 5.58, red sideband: 11.6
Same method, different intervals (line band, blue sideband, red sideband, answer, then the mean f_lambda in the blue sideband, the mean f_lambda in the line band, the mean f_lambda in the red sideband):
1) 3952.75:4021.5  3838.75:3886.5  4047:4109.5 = 1.8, 7.04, 9.38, 11.4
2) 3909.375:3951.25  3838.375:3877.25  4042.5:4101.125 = 6.6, 7.03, 7.18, 11.5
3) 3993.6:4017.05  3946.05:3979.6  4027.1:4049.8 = -4.1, 7.21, 11.2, 11.4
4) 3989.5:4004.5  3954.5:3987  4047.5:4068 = -4.2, 7.44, 11.1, 11.4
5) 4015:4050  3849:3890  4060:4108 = -4.3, 7.08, 11.6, 11.4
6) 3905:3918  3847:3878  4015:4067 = -0.3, 7.21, 8.62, 11.6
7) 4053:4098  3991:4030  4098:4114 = -3.8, 11.4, 11.7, 10.5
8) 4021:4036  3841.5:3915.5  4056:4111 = -1.7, 7.62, 11.5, 11.4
